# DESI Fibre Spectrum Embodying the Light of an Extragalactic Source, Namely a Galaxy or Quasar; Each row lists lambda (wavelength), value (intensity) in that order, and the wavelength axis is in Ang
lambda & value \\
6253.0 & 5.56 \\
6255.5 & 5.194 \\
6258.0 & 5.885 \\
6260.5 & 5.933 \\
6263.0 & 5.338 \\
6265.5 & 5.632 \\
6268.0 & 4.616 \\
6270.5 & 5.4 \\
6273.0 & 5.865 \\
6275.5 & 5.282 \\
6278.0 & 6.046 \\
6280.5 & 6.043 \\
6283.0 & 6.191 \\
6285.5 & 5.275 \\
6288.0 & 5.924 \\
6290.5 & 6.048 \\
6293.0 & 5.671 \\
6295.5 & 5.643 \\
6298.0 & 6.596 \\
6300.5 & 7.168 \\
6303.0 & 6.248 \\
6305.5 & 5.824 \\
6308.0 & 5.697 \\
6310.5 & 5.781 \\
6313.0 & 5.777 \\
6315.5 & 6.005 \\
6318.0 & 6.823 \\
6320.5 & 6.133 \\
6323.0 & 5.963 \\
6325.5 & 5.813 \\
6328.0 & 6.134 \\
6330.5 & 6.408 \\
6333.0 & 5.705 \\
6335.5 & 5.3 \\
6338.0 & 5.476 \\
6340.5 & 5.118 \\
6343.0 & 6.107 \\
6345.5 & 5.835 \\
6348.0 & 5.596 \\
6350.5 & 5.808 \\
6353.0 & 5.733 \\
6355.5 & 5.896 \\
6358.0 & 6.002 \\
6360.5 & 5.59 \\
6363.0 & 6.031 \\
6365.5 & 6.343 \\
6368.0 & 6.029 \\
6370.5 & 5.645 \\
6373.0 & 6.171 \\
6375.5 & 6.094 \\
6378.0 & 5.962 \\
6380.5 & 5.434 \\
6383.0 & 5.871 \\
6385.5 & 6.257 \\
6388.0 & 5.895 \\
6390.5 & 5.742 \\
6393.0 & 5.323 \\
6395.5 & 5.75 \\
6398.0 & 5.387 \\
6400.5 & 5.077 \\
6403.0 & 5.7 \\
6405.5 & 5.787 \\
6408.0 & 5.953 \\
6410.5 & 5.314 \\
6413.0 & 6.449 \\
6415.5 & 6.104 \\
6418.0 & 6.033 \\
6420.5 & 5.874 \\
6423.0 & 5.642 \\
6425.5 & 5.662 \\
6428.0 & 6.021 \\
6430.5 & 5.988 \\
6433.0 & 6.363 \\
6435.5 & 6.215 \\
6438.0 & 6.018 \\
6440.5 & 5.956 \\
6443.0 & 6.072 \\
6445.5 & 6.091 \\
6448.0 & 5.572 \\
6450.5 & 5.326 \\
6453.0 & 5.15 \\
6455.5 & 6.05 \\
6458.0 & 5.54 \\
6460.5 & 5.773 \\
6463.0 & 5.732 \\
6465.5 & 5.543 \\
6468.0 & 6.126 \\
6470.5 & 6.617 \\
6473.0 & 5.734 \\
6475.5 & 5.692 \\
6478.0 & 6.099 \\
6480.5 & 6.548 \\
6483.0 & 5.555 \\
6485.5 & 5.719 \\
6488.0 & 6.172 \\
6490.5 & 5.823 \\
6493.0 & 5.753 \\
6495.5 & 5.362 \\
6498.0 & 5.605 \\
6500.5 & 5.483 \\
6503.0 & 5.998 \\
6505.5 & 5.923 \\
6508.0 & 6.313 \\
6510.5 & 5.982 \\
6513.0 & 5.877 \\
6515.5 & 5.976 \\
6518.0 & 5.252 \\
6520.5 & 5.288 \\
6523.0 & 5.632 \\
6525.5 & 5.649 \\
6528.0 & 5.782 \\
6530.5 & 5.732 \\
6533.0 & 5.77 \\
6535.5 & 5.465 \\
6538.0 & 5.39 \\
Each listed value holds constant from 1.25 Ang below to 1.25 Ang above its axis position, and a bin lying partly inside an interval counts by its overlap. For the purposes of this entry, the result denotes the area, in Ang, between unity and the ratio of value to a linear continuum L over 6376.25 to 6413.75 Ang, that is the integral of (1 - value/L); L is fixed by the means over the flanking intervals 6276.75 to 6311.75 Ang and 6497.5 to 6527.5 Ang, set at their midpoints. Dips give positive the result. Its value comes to 1.1 Ang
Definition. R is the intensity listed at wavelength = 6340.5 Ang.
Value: 5.118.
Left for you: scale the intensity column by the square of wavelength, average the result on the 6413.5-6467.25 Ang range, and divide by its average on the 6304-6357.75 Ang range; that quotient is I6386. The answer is 1.0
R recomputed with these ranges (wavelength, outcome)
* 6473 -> 5.734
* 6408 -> 5.953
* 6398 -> 5.387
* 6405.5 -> 5.787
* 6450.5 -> 5.326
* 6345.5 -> 5.835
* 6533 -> 5.77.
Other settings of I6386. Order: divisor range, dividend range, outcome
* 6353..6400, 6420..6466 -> 1.02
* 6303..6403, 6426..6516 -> 1.05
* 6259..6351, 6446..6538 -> 1.05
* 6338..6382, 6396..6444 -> 1.03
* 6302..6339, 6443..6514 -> 1.03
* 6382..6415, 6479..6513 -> 1.05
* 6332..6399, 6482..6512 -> 1.05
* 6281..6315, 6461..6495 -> 1.04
